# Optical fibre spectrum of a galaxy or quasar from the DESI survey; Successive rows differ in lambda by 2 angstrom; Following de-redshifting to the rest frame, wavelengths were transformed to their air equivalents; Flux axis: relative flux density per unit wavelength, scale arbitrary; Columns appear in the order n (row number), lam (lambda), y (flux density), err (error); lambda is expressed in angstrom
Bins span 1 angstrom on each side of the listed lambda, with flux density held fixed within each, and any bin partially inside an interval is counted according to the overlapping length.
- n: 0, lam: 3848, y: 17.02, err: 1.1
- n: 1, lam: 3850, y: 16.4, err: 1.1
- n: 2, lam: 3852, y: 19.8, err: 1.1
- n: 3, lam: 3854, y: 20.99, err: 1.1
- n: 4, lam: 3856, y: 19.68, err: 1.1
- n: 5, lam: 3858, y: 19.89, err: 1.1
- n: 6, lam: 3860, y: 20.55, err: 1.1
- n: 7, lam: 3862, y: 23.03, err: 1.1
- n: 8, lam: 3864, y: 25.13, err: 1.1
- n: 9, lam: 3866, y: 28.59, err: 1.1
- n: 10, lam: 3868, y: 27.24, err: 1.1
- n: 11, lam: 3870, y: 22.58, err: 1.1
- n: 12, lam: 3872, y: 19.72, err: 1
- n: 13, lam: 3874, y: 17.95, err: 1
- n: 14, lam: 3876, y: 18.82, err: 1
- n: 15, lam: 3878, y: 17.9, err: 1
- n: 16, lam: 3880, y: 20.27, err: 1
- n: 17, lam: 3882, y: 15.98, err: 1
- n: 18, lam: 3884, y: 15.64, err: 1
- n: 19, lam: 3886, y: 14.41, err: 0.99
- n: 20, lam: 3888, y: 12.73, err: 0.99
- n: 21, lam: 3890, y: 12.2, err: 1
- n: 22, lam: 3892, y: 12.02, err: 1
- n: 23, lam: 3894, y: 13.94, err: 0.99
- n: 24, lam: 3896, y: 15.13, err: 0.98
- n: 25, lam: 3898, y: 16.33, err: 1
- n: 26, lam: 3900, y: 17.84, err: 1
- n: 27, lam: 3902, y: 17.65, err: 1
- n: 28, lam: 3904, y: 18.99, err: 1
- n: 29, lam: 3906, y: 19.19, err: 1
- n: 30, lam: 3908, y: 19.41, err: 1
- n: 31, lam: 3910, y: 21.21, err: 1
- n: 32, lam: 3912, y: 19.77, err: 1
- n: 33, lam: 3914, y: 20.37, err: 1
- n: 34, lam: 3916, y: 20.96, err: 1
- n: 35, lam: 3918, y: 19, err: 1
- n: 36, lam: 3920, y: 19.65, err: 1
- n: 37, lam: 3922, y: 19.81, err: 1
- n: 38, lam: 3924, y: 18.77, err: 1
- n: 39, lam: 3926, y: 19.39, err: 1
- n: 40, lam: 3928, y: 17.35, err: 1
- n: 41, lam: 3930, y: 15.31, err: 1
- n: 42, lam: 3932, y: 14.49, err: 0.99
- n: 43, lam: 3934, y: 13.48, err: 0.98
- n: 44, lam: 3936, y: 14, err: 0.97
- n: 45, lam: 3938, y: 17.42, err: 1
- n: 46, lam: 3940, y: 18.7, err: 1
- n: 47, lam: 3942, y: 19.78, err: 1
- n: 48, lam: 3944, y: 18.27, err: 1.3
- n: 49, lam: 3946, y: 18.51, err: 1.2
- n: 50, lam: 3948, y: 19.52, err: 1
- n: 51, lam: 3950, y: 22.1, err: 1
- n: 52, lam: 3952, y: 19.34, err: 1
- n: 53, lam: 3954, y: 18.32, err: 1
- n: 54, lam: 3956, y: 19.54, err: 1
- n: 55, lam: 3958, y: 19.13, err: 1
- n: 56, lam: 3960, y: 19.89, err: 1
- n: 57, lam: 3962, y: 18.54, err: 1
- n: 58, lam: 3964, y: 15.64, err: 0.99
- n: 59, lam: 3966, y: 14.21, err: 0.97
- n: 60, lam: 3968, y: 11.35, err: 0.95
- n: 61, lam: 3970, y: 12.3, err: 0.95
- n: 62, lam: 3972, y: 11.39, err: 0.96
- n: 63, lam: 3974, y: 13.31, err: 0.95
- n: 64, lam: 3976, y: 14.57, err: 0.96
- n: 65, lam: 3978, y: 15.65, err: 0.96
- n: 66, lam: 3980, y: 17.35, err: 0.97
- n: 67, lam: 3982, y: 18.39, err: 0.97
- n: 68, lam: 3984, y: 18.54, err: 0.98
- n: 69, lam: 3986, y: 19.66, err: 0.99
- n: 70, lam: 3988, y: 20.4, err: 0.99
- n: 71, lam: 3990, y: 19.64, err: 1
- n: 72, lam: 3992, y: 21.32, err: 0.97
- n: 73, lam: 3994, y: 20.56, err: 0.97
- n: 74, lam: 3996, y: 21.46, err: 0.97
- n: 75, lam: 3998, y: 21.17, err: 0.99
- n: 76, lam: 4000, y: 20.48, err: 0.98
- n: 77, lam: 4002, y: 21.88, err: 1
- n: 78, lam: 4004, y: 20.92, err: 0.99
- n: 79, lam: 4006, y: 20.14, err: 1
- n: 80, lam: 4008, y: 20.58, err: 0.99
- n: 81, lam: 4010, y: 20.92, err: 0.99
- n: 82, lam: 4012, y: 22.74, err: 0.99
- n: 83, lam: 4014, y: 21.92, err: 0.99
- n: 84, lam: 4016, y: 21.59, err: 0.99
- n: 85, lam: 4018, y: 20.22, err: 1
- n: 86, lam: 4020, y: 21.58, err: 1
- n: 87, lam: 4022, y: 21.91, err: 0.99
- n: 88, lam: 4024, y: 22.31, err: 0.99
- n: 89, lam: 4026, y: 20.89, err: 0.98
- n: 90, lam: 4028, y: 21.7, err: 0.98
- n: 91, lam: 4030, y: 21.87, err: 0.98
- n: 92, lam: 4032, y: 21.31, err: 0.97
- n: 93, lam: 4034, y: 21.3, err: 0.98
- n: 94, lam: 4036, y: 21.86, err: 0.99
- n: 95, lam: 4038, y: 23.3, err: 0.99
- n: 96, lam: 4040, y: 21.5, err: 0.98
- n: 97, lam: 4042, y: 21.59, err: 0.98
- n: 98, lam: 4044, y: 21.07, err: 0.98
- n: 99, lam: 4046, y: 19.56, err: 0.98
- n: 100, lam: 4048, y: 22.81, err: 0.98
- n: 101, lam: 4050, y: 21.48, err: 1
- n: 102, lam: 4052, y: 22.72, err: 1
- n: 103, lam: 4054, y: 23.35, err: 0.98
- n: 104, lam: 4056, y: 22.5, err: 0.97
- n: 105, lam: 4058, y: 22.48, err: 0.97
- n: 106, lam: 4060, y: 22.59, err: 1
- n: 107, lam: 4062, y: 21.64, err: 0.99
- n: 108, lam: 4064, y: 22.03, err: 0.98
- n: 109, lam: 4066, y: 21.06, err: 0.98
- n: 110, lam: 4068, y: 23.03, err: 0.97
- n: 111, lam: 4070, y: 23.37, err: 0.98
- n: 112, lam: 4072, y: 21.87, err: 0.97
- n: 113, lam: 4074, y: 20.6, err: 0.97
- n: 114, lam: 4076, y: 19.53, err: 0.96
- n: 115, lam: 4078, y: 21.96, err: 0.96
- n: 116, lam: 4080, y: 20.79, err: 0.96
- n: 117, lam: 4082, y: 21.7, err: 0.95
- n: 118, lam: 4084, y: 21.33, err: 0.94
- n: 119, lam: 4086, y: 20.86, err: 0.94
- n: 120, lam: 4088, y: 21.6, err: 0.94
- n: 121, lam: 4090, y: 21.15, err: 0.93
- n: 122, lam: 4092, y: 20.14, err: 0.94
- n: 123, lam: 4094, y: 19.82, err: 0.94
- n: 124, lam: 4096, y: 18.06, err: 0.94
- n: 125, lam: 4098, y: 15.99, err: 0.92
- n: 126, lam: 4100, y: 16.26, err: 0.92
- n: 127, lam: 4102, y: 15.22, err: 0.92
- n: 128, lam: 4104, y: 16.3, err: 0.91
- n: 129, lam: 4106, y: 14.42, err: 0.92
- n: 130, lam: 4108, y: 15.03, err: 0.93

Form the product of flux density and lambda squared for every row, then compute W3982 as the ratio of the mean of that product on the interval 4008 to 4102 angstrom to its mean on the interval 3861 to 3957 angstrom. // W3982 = 1.2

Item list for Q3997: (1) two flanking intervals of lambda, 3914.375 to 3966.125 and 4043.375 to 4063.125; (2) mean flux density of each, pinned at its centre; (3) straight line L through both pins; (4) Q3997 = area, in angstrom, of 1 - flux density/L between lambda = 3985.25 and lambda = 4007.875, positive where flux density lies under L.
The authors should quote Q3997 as -0.7 angstrom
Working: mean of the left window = 18.2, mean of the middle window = 20.7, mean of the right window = 22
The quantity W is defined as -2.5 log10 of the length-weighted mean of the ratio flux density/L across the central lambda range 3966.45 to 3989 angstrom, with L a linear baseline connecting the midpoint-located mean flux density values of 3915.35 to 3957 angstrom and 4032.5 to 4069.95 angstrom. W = 0.24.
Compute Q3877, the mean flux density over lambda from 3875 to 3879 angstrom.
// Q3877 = 18.4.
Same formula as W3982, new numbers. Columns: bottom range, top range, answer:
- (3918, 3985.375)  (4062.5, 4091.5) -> 1.33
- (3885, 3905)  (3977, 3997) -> 1.34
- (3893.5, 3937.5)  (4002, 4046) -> 1.27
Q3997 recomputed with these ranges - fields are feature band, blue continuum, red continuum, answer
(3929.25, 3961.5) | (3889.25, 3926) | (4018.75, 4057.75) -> 1.9 angstrom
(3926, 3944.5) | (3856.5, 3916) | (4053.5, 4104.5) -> 2.5 angstrom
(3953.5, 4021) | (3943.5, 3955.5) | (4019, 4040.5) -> 6.2 angstrom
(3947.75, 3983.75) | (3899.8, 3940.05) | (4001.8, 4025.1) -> 5.6 angstrom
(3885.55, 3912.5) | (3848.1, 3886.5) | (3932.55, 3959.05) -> 4.1 angstrom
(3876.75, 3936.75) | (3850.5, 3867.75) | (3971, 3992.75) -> 9.3 angstrom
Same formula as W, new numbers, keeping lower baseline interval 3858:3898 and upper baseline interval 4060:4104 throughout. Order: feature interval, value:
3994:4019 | -0.08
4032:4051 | -0.08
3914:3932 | 0.02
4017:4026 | -0.08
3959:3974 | 0.30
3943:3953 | -0.02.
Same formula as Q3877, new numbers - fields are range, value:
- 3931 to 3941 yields 15.6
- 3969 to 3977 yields 12.9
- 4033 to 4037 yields 21.6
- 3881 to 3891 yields 14.2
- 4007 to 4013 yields 21.4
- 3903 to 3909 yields 19.2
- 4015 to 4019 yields 20.9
